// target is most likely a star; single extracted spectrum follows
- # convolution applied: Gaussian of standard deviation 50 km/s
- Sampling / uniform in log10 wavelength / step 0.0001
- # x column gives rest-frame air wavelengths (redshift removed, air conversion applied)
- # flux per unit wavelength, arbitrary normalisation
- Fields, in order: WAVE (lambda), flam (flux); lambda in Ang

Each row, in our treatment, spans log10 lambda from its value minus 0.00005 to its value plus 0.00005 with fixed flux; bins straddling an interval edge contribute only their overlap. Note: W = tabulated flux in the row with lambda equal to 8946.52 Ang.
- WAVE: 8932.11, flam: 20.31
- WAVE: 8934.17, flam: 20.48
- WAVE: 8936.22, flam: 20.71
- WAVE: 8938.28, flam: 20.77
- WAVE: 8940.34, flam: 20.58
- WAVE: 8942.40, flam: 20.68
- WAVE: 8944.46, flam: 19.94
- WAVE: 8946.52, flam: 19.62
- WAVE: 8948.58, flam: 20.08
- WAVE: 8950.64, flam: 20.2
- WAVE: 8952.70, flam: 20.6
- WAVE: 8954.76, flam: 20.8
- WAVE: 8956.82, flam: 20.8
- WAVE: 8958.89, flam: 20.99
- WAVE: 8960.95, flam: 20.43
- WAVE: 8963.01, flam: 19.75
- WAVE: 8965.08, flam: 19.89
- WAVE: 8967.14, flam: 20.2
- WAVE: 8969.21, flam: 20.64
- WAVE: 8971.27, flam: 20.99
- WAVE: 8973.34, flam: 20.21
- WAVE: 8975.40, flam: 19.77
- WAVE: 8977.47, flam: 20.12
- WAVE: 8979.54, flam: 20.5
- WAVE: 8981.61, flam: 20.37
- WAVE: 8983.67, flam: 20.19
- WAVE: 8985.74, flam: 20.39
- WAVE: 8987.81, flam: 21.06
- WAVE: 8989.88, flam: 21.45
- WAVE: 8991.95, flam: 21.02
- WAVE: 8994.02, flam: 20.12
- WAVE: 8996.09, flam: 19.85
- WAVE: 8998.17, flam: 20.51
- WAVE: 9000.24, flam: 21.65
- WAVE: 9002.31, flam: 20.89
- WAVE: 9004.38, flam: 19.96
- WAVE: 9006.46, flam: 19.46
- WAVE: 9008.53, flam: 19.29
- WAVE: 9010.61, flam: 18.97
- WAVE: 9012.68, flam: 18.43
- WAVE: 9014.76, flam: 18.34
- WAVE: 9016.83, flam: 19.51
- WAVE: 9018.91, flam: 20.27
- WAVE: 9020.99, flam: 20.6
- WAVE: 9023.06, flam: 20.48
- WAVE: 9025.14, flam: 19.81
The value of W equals 19.62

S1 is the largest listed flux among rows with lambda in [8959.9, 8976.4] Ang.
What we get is 20.99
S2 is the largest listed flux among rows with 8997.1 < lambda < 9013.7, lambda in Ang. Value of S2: 21.65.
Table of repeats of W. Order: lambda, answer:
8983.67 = 20.19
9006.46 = 19.46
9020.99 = 20.6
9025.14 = 19.81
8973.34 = 20.21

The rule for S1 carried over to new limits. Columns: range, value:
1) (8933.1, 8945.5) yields 20.77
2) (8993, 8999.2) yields 20.51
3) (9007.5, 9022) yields 20.6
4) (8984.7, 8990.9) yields 21.45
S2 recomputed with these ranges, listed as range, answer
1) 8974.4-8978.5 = 20.12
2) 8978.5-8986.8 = 20.5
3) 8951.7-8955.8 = 20.8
